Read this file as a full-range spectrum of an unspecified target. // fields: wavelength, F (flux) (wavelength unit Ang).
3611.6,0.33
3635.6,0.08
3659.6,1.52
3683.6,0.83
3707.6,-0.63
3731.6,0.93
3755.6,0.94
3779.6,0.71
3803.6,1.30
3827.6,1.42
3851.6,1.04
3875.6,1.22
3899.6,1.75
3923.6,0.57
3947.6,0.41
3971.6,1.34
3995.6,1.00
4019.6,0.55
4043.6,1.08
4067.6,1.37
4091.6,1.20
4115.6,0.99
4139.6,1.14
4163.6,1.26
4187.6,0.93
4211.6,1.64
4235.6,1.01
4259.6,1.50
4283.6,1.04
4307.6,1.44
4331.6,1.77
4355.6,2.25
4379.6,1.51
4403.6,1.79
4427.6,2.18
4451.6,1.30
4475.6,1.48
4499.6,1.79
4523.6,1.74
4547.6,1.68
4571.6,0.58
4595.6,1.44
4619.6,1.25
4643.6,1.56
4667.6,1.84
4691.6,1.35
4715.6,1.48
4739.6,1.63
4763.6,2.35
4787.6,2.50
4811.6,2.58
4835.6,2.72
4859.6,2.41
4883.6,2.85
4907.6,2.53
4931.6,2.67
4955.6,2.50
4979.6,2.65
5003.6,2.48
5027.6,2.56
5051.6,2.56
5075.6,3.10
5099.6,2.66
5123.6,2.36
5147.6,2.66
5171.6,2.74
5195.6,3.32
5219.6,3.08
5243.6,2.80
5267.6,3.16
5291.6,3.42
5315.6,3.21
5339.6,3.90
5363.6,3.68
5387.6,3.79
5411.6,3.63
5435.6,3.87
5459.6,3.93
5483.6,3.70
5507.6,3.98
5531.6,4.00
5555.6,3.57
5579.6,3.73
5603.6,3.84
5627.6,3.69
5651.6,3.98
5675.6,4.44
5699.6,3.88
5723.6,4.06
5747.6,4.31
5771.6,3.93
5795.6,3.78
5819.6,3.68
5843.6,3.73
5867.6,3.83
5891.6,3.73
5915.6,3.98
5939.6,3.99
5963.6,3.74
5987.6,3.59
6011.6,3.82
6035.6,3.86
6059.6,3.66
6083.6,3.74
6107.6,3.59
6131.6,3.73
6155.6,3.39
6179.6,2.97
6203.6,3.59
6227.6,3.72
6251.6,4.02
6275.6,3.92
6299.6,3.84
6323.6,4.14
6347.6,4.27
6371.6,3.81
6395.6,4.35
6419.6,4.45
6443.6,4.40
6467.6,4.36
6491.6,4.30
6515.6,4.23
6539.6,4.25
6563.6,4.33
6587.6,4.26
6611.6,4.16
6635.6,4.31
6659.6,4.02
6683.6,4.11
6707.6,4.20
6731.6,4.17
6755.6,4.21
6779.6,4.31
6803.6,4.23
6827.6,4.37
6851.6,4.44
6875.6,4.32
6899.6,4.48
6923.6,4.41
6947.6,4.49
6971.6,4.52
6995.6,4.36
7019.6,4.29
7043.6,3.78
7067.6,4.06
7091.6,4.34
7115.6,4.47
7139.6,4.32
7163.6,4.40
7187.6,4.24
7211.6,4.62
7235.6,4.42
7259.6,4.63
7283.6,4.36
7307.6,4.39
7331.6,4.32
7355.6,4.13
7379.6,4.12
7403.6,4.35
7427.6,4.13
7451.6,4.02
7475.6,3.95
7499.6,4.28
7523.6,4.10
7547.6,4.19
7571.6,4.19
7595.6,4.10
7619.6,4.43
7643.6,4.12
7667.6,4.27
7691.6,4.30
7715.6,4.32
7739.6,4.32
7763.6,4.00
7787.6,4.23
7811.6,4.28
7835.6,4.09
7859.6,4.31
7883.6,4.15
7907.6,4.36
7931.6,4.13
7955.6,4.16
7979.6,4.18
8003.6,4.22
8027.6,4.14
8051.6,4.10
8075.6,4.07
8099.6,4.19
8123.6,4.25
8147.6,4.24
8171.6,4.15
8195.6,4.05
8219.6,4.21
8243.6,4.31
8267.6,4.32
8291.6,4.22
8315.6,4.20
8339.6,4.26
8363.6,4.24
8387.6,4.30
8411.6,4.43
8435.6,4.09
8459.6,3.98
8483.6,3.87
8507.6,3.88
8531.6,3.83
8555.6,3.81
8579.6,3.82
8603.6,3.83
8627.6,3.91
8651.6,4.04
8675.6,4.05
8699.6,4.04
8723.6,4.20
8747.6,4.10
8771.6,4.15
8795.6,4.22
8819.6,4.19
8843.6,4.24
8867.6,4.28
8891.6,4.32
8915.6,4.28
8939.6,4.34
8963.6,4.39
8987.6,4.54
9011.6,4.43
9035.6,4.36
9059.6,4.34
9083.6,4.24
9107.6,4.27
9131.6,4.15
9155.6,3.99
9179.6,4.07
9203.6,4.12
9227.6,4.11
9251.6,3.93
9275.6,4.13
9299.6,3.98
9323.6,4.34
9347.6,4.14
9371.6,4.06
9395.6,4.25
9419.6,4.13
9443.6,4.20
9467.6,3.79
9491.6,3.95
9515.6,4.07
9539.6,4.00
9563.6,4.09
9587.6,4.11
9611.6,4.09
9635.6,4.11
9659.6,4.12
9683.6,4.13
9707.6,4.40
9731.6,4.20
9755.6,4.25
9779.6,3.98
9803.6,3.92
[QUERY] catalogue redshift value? 0.194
